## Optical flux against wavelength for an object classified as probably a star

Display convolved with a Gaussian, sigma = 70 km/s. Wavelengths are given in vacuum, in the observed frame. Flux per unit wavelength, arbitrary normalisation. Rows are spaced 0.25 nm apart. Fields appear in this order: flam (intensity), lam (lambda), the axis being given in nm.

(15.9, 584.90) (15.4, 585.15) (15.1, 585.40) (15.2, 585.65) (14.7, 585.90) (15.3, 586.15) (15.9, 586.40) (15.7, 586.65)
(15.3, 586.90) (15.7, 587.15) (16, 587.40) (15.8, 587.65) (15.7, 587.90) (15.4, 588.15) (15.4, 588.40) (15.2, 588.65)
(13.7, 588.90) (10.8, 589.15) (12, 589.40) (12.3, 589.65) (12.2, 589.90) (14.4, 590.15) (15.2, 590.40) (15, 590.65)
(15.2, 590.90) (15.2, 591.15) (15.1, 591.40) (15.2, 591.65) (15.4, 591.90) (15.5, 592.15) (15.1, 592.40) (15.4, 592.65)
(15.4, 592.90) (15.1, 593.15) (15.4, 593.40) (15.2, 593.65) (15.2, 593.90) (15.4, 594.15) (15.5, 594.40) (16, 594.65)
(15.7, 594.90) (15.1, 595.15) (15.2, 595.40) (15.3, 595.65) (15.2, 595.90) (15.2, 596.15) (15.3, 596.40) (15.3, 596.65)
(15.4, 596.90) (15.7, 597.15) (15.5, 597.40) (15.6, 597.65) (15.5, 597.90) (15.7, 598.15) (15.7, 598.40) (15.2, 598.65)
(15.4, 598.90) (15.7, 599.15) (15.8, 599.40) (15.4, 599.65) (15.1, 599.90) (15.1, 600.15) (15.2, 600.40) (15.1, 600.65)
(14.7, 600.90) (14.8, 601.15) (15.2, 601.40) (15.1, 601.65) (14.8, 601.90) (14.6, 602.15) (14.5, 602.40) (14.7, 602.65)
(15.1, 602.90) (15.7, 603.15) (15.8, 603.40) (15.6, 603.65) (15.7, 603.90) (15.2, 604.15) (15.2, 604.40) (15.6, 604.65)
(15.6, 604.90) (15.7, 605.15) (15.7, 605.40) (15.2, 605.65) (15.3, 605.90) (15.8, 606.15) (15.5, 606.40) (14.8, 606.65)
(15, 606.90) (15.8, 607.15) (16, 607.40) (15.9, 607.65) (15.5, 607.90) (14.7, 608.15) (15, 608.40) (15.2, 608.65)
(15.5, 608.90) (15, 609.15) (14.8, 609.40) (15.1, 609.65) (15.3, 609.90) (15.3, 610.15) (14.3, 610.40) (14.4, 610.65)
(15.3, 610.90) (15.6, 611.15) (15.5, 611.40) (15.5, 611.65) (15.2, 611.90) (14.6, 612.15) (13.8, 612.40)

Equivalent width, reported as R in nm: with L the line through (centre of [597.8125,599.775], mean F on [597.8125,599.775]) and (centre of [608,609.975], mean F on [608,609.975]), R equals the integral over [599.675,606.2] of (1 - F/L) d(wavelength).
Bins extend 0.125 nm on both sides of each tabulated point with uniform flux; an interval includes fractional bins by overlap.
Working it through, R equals 0.05 nm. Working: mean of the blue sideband 15.6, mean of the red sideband 15.1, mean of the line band 15.2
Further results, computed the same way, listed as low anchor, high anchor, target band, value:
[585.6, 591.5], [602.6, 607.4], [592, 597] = -0.13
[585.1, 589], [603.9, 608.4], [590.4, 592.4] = 0.02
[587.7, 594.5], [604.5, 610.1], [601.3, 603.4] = 0.02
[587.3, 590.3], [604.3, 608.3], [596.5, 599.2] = -0.13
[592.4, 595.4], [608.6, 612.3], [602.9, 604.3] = -0.03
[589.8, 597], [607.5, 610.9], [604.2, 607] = -0.05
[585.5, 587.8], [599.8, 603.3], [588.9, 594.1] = 0.28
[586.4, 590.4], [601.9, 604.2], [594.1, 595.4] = -0.07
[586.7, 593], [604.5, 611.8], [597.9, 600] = -0.07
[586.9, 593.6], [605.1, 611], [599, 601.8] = -0.03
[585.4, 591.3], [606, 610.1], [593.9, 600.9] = -0.20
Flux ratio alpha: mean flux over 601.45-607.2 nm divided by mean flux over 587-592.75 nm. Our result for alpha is 1.04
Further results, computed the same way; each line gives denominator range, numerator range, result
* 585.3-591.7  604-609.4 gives 1.05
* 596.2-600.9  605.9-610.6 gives 0.99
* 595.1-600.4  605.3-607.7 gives 1.01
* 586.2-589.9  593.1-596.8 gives 1.05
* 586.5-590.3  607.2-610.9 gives 1.05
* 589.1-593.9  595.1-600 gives 1.06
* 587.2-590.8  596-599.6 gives 1.09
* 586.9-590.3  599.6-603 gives 1.05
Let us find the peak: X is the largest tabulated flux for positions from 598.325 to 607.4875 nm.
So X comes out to 16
